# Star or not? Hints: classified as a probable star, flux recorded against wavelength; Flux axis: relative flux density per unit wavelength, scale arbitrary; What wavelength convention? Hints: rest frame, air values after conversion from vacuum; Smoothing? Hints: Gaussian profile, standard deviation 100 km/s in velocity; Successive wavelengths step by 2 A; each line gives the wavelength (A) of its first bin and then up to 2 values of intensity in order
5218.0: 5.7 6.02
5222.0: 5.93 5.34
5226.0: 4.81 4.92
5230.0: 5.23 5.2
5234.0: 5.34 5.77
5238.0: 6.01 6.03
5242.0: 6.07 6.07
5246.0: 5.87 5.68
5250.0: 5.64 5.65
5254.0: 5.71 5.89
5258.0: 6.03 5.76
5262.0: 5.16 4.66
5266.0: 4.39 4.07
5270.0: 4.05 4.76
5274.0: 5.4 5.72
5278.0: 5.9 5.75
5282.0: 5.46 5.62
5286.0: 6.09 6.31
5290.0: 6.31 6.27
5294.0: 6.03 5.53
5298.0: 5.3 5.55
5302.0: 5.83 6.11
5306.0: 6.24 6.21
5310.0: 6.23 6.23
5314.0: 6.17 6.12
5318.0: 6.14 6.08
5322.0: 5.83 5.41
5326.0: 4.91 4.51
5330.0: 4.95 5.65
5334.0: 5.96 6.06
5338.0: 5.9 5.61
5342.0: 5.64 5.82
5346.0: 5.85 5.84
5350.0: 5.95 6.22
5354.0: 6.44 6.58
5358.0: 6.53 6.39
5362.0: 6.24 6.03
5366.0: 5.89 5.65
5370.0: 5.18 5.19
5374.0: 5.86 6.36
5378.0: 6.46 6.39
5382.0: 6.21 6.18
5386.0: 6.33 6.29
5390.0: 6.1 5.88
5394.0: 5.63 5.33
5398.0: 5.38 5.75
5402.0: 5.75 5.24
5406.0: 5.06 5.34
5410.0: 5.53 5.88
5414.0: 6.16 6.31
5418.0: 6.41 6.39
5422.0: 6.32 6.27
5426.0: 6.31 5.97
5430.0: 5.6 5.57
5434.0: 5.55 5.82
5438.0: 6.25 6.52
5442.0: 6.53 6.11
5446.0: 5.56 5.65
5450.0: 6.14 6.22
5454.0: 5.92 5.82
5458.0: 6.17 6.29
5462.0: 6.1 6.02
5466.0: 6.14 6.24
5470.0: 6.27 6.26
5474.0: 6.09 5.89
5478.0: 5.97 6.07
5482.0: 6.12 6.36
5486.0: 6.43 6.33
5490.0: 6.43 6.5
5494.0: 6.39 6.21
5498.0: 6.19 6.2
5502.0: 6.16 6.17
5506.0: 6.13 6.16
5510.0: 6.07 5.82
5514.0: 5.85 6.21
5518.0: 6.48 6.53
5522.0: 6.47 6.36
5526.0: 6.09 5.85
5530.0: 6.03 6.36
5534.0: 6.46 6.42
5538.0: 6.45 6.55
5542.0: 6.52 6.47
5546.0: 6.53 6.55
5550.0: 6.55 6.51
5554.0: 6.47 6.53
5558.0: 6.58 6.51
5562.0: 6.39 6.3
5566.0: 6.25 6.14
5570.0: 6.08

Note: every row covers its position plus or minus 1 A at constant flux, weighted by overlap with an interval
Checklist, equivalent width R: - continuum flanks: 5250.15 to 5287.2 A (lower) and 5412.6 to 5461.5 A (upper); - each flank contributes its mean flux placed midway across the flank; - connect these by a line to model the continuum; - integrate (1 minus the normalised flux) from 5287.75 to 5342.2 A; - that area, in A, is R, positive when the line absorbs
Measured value -2.7 A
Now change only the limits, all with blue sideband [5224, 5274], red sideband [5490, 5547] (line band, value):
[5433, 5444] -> -0.23 A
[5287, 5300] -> -0.97 A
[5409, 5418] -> -0.15 A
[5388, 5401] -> 0.29 A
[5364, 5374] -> 0.35 A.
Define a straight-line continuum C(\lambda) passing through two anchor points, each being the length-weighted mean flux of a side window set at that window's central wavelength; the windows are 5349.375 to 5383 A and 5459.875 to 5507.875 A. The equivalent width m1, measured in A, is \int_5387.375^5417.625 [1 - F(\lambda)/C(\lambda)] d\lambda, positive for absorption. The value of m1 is 2.0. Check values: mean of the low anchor 6.09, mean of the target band 5.72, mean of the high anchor 6.2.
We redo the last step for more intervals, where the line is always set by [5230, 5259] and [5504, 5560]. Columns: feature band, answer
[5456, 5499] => 0.15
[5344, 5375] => 0.04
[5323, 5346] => 1.68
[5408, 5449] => 0.73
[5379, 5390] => -0.40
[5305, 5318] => -0.66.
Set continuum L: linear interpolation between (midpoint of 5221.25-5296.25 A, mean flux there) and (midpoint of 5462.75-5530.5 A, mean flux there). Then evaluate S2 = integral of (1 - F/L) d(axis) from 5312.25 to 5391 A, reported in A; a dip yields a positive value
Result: -1.8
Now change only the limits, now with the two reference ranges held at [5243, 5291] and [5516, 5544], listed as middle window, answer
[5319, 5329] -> 0.6 A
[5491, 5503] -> -0.1 A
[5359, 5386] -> -0.8 A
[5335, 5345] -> -0.1 A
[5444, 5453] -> 0.3 A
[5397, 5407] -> 0.8 A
